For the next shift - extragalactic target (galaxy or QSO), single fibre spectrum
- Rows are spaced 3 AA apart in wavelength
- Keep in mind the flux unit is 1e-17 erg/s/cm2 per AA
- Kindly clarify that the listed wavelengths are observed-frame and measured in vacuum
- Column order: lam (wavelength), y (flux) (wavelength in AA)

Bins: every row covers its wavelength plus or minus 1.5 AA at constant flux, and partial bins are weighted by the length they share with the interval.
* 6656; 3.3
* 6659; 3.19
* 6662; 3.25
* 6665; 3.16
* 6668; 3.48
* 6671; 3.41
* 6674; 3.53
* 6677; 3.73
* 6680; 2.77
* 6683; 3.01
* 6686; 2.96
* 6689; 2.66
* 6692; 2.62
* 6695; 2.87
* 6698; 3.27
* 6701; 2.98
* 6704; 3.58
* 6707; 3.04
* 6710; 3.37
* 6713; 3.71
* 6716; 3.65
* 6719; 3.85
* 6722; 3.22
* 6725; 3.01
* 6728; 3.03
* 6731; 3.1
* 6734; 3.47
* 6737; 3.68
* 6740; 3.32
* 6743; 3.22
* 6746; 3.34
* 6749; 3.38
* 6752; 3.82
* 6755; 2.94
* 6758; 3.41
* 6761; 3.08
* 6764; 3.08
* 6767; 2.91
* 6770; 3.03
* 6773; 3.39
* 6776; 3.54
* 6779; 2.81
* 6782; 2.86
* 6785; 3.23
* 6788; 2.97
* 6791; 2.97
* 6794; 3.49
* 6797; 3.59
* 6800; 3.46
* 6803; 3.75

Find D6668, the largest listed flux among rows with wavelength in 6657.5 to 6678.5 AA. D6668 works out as 3.73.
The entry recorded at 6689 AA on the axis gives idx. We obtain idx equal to 2.66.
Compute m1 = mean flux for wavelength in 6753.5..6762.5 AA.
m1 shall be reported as 3.14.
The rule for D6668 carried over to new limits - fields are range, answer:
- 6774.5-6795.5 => 3.54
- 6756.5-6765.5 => 3.41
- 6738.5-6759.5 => 3.82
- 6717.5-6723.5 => 3.85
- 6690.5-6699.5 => 3.27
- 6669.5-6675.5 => 3.53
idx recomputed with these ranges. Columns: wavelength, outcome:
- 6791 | 2.97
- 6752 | 3.82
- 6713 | 3.71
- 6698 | 3.27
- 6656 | 3.3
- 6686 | 2.96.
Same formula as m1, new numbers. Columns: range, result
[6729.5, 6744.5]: 3.36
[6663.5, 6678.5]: 3.46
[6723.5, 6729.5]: 3.02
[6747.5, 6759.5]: 3.39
